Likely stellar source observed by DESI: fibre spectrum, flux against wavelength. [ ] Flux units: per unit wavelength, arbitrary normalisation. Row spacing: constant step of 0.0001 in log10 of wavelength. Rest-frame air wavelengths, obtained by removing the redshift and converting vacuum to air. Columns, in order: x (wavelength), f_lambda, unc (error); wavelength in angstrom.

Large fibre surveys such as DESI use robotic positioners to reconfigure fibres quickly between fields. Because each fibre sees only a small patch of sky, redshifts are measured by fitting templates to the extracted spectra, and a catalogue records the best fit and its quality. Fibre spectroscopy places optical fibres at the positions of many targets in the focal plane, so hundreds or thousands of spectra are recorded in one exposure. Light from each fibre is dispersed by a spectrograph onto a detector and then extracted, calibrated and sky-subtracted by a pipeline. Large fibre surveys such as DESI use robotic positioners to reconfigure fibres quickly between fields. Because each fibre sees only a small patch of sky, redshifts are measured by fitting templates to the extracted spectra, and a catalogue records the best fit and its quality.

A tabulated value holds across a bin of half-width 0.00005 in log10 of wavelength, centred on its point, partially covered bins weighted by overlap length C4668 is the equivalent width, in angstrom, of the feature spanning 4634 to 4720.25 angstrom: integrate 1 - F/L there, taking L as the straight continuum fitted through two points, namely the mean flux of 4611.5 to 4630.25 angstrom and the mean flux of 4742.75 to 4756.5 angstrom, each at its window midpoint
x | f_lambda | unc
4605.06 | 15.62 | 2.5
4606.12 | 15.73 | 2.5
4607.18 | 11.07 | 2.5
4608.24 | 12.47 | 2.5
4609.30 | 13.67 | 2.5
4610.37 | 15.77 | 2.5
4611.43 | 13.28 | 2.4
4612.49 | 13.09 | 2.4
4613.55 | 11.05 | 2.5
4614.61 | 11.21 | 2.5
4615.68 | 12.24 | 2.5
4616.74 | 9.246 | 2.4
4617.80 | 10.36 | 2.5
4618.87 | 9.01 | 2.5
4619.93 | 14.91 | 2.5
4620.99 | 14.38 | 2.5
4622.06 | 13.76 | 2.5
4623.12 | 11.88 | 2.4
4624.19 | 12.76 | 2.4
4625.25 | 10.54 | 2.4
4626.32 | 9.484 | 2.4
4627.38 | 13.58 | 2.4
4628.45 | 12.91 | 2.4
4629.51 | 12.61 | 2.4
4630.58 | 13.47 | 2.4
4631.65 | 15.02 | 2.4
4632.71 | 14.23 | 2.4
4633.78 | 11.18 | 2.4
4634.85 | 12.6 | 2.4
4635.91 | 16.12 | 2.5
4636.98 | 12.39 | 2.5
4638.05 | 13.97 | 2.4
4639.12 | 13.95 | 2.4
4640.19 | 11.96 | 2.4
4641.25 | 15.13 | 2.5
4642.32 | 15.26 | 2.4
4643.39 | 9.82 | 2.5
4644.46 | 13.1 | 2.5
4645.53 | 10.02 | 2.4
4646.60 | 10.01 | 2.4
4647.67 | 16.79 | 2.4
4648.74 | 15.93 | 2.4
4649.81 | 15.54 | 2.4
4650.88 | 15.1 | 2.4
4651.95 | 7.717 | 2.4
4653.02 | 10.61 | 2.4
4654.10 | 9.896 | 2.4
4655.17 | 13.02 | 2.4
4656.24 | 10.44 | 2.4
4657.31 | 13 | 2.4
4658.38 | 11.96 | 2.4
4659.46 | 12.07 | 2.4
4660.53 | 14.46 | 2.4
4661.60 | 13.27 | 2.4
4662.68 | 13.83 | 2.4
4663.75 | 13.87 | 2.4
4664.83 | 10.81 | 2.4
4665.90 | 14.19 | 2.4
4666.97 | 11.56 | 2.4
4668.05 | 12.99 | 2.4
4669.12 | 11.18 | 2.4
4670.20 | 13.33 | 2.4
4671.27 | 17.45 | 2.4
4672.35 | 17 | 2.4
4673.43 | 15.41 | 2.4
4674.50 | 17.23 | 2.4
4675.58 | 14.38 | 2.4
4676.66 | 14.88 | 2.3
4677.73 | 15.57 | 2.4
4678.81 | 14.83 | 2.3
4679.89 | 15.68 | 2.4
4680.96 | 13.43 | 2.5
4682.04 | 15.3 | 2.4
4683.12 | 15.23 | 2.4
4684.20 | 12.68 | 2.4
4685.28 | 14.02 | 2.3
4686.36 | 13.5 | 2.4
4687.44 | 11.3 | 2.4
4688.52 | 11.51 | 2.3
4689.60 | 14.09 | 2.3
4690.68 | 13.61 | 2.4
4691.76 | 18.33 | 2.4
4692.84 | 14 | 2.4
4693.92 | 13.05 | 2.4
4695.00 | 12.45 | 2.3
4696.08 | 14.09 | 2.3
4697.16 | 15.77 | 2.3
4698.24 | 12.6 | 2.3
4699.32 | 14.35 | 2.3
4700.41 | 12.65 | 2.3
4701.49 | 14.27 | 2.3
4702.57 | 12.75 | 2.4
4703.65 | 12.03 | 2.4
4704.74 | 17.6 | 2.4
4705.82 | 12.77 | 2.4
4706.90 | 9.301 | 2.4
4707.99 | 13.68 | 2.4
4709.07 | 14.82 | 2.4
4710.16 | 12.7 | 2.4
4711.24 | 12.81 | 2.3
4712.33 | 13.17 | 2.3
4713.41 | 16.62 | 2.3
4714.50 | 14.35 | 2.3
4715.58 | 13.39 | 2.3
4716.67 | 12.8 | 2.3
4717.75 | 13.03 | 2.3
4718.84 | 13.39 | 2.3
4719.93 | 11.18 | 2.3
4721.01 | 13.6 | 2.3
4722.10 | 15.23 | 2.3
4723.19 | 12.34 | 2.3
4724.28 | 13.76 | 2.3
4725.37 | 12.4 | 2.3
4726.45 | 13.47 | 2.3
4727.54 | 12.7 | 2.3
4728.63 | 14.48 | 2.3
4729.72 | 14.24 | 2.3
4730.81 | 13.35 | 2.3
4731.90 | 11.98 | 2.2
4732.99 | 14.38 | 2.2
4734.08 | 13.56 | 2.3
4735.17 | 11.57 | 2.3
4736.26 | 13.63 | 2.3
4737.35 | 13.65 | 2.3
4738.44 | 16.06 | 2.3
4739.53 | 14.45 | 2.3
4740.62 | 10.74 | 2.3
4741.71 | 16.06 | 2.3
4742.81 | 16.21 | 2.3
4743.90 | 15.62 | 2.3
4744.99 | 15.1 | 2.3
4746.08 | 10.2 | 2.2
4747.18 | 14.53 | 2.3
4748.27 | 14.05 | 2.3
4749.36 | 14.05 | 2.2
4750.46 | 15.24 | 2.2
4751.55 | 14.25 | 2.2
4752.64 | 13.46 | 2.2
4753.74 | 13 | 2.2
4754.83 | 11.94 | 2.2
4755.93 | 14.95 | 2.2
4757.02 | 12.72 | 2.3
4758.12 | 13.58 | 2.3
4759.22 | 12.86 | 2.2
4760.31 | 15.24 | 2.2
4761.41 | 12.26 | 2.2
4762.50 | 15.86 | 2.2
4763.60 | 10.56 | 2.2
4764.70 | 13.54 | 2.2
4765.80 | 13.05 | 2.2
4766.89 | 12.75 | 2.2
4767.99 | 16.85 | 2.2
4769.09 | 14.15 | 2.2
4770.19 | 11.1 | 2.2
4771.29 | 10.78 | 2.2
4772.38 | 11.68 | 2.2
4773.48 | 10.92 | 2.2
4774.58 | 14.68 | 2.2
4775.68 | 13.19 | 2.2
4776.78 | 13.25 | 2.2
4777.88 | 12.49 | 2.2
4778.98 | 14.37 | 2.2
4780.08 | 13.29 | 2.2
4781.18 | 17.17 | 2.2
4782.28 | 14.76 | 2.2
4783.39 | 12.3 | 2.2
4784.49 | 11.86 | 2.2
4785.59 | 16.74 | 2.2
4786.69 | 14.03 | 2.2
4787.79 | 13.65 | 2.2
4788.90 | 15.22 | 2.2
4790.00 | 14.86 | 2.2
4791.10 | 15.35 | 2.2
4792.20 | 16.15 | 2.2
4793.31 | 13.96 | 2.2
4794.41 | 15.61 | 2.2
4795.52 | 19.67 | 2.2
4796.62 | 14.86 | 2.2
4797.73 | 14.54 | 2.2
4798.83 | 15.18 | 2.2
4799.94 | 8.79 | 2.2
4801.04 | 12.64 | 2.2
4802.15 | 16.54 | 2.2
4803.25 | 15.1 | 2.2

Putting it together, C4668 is -4.4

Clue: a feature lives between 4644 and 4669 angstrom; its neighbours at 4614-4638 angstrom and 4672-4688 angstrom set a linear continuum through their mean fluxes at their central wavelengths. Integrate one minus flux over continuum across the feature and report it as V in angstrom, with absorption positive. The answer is 2.0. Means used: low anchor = 12.5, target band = 12.6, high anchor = 14.7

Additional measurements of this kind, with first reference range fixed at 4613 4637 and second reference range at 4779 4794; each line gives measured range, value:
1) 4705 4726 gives 0.5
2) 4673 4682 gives -1.4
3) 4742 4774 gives 1.6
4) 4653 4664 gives 0.3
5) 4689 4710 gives -0.6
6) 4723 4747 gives 0.4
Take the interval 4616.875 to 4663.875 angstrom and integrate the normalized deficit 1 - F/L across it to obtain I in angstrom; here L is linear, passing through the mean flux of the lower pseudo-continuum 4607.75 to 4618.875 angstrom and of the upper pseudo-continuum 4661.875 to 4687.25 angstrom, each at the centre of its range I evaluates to 1.0 angstrom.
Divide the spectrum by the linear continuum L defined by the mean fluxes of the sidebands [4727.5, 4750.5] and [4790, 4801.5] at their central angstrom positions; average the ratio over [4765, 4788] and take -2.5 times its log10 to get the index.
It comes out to 0.07 mag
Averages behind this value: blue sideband 13.9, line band 13.5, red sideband 14.7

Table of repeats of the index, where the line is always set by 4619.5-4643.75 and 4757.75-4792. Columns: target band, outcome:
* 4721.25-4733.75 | 0.00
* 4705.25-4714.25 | 0.01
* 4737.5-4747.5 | -0.06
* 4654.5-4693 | -0.04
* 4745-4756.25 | 0.00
